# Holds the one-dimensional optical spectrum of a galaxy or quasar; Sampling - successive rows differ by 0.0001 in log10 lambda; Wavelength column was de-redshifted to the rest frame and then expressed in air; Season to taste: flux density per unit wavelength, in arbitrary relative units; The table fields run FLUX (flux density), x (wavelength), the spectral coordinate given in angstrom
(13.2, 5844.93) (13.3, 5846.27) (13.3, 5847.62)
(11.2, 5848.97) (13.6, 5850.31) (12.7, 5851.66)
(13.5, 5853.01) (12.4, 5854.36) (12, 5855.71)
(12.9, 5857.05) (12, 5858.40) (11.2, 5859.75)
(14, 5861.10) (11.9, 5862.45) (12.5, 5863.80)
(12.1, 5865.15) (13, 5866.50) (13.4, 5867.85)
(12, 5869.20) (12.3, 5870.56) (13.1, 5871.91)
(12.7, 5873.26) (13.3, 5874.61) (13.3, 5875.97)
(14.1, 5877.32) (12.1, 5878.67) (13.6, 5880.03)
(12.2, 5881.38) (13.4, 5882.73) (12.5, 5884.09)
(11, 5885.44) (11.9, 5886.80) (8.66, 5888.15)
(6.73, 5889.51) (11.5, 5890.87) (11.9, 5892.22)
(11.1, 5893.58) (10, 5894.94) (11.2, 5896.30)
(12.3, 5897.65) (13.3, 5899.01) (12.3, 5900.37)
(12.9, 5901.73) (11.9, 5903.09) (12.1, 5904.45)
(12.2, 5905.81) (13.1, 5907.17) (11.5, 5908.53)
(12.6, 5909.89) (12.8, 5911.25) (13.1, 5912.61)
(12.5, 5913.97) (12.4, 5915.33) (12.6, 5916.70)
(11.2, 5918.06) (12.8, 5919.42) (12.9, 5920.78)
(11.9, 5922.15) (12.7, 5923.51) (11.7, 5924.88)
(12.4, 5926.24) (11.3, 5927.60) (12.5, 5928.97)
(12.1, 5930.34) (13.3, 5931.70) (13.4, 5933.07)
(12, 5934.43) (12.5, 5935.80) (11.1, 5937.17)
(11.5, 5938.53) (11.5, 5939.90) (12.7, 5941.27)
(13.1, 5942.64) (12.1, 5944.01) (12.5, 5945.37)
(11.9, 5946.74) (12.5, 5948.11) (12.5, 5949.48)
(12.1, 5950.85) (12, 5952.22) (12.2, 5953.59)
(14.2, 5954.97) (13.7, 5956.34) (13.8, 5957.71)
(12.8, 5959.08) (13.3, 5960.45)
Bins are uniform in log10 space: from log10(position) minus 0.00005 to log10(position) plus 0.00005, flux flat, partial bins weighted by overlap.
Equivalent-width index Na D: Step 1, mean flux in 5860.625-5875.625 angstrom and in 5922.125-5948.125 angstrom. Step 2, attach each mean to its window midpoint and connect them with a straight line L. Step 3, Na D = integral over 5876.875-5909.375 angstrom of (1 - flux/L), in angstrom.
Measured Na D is 1.96 angstrom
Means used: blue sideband 12.7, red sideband 12.2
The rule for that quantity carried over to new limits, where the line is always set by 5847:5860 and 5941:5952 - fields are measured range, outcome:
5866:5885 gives -0.63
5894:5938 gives 0.64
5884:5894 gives 1.55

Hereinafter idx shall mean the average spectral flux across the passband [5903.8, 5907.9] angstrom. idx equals 12.5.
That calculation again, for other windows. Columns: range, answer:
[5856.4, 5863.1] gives 12.4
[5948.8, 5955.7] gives 12.6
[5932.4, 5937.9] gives 12.3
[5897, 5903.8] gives 12.5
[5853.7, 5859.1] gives 12.3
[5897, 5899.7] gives 12.8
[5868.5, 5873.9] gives 12.5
